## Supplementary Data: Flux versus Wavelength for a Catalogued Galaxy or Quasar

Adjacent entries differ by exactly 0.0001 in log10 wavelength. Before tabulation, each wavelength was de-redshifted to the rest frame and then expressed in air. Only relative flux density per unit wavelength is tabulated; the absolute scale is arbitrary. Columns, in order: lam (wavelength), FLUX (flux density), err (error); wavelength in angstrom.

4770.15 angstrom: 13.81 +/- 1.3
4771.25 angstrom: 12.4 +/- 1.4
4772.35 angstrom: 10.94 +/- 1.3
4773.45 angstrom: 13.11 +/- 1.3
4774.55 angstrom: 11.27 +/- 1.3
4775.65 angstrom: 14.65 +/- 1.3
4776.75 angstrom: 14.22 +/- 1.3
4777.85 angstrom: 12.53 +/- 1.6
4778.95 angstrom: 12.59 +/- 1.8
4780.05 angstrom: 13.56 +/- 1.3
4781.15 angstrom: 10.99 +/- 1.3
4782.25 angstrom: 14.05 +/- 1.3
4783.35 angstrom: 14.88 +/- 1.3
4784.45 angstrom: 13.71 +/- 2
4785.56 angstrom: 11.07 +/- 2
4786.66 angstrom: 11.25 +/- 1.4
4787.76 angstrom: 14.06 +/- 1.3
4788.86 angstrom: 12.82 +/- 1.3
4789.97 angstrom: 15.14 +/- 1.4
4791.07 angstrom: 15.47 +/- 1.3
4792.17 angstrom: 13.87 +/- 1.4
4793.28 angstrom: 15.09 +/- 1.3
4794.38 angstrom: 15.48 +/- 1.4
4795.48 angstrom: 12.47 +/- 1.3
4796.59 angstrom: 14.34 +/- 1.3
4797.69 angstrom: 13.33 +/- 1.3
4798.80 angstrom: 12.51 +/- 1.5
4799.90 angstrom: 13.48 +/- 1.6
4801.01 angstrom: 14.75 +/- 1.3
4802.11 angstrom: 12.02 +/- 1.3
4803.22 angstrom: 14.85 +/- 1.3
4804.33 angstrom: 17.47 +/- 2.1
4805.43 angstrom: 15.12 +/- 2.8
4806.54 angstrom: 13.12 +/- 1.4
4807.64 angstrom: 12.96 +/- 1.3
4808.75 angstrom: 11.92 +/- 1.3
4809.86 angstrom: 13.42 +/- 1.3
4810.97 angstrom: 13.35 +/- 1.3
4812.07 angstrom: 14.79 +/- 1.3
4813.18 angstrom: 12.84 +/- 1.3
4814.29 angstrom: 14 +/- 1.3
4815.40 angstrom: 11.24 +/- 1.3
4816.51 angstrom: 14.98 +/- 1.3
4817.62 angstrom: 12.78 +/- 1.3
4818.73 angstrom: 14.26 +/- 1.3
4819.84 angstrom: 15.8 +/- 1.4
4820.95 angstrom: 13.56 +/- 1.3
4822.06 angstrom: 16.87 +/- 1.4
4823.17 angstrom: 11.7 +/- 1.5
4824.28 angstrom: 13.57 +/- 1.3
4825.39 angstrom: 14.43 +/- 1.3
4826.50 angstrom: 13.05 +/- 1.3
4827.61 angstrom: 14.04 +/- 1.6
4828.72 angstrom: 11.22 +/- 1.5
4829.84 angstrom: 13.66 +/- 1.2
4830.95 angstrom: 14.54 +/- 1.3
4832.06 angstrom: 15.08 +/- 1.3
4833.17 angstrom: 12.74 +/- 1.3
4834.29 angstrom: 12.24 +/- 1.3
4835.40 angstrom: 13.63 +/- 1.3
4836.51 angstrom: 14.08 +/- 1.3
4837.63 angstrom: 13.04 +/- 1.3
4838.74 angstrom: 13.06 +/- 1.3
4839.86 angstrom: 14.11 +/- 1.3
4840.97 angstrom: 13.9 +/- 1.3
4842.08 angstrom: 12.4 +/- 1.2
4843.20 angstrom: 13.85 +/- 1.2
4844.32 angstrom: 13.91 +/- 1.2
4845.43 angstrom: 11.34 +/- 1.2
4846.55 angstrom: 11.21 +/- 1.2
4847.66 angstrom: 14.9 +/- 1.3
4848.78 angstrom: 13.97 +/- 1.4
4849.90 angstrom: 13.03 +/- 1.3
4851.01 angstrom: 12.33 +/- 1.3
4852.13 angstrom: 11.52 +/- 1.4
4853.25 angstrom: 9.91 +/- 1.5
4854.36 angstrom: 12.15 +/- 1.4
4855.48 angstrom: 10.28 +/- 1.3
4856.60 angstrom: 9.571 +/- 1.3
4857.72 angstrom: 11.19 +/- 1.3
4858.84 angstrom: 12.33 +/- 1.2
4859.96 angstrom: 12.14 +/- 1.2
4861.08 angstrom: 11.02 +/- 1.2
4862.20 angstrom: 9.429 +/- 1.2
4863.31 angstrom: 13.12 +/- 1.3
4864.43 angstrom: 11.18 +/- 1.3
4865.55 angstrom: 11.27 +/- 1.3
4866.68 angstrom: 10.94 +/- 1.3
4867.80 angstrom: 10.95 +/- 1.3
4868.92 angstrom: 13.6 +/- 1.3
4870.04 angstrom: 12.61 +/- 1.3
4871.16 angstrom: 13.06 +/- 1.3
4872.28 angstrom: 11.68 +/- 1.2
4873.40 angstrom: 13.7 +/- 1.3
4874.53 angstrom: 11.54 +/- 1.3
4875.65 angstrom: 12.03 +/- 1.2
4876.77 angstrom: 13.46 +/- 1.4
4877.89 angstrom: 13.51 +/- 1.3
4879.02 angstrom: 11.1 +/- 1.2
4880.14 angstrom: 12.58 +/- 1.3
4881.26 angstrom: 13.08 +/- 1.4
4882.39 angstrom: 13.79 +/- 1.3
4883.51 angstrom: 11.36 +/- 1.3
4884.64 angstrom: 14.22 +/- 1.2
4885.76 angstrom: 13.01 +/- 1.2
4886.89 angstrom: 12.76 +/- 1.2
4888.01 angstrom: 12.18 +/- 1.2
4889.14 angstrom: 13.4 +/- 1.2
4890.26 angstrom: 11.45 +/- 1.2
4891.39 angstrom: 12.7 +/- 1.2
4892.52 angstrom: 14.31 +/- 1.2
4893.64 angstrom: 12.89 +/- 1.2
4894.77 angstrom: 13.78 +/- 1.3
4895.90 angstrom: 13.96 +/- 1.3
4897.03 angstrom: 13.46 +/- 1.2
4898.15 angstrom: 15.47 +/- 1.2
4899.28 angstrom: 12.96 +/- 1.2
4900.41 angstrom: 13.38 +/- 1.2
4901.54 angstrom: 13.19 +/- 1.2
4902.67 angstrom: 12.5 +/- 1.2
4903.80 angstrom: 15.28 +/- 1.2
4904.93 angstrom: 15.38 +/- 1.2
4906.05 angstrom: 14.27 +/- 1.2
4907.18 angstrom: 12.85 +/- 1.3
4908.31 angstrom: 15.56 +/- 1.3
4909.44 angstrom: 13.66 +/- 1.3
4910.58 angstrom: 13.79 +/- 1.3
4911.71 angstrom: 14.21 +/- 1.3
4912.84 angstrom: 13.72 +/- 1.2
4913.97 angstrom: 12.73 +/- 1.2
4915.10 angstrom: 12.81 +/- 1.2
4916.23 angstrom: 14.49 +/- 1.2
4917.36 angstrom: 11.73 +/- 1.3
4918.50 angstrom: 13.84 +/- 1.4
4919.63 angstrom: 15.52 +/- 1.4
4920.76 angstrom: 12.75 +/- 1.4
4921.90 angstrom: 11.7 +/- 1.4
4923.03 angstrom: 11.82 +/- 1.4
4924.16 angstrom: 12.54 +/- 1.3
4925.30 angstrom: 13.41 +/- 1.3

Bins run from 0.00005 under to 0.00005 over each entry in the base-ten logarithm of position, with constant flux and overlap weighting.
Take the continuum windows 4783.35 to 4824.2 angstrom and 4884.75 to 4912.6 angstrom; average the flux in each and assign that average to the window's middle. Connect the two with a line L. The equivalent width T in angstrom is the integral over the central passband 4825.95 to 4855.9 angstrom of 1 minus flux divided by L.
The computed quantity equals 1.7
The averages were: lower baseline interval 13.8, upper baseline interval 13.6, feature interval 12.9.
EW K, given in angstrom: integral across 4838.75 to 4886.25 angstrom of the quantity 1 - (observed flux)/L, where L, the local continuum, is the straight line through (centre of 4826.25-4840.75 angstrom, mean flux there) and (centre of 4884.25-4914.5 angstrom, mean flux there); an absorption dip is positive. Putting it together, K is 4.2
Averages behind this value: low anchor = 13.4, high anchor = 13.6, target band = 12.3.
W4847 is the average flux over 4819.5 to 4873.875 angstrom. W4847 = 12.7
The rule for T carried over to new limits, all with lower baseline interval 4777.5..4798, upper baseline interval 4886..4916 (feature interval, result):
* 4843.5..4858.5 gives 1.73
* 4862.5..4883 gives 1.81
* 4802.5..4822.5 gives -0.75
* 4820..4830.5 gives -0.09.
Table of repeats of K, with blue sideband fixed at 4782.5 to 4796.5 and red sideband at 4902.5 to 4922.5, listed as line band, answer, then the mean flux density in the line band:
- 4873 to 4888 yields 1.09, 12.7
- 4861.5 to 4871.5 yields 1.45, 11.8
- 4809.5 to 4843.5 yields 0.39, 13.6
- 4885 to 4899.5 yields 0.49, 13.3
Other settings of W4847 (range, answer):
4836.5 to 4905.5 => 12.7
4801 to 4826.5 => 13.9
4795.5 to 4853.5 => 13.5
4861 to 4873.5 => 11.9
